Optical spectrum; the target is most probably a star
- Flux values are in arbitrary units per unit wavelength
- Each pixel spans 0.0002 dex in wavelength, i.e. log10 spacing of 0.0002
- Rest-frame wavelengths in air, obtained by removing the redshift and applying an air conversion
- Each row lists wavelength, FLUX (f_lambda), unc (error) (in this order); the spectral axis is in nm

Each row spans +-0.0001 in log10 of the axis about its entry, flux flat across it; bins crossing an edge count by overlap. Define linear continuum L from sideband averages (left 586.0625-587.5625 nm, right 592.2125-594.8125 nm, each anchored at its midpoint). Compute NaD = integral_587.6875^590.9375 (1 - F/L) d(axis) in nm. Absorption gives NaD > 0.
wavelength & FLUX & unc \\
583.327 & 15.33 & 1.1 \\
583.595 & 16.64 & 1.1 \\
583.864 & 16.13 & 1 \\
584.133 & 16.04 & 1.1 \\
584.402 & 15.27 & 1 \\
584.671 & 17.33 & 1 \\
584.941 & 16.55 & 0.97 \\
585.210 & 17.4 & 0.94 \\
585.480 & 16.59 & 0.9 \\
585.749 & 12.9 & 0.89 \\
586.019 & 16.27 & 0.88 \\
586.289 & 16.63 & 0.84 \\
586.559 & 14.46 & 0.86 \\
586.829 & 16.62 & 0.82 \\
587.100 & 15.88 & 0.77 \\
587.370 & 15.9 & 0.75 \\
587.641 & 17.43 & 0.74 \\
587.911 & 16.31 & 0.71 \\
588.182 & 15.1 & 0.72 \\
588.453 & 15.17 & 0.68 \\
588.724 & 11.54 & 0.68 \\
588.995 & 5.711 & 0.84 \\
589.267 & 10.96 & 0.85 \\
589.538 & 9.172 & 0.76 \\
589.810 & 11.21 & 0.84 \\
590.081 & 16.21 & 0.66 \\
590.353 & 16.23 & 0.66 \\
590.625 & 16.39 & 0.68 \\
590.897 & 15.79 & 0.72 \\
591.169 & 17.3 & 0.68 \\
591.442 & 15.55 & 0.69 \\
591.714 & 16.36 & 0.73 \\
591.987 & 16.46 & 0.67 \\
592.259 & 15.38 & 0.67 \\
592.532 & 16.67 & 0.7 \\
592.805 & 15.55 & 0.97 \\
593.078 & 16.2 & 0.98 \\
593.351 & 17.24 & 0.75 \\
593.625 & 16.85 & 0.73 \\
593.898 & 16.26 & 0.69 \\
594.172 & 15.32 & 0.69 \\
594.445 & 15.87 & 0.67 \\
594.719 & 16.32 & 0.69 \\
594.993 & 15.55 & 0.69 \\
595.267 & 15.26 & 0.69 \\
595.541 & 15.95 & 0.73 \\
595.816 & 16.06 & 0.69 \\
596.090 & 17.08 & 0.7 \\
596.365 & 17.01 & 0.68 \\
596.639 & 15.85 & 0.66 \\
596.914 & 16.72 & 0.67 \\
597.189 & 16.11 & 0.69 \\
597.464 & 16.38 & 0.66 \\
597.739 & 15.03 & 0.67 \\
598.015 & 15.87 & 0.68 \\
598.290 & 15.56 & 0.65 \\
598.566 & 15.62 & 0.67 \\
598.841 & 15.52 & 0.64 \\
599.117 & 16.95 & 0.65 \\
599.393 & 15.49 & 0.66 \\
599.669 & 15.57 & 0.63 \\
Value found 0.55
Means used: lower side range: 16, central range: 13.4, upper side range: 16.2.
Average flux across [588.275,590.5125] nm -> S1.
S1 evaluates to 12.1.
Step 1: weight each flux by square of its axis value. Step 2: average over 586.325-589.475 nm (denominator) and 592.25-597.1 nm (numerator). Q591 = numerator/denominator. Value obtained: 1.2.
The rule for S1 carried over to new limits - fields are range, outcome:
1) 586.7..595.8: 15.2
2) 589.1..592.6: 14.8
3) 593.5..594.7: 16.1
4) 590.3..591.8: 16.3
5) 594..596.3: 16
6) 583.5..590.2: 14.8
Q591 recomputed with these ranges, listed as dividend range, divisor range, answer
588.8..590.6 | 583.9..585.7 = 0.74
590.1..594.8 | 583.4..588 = 1.03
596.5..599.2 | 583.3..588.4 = 1.04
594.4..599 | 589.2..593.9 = 1.06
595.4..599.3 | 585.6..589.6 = 1.18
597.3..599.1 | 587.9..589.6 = 1.38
